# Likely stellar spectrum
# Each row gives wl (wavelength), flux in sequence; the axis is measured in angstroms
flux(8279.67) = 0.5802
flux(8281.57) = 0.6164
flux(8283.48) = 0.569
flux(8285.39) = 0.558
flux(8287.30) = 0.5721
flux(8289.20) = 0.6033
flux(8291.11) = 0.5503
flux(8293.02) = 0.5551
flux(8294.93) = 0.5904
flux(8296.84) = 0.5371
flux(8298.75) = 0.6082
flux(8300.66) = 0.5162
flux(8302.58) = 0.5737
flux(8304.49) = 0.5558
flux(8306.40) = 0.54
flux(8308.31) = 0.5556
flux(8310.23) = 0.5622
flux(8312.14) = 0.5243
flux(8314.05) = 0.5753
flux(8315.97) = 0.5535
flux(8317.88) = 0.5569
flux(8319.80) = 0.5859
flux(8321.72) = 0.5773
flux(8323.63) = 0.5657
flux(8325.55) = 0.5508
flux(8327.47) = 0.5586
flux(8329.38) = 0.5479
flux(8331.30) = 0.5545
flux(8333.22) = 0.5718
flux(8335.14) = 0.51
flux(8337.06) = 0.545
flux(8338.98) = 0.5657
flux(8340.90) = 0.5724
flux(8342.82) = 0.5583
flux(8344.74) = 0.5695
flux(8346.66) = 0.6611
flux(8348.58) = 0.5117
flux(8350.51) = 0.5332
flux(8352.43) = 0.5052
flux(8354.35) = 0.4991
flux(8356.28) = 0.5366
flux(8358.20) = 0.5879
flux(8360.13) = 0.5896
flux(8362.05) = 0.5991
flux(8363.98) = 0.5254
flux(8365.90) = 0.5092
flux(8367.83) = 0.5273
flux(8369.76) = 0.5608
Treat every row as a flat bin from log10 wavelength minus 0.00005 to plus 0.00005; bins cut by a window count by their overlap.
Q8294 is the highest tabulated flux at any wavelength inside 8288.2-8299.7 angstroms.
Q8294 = 0.6082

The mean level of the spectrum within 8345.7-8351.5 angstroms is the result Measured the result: 0.568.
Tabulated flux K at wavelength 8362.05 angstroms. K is 0.5991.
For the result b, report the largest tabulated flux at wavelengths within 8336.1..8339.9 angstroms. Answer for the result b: 0.5657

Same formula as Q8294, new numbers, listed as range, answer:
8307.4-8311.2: 0.5622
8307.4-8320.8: 0.5859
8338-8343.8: 0.5724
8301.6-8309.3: 0.5737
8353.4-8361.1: 0.5896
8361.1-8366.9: 0.5991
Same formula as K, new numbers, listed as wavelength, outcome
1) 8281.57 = 0.6164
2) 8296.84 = 0.5371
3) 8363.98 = 0.5254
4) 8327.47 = 0.5586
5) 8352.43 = 0.5052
